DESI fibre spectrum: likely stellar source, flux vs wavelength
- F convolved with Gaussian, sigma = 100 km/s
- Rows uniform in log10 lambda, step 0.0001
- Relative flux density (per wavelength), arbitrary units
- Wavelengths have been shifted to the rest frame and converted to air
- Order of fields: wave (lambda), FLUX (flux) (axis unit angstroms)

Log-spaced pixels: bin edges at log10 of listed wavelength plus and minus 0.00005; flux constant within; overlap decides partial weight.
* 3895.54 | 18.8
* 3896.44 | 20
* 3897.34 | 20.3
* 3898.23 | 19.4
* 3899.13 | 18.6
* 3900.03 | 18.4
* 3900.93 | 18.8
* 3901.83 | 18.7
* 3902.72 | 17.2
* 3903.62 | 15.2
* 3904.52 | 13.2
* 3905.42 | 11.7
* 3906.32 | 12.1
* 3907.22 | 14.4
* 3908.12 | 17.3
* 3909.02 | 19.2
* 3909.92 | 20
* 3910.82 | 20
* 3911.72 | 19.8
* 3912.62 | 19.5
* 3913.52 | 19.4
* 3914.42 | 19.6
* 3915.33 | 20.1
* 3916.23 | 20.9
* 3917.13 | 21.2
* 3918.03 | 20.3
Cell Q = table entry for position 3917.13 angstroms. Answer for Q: 21.2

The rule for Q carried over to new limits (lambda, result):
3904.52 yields 13.2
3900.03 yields 18.4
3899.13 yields 18.6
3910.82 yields 20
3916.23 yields 20.9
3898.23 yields 19.4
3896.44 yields 20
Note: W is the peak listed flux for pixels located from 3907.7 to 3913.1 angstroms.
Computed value 20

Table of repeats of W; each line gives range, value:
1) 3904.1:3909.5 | 19.2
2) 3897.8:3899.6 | 19.4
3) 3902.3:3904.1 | 17.2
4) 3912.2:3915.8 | 20.1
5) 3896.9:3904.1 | 20.3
